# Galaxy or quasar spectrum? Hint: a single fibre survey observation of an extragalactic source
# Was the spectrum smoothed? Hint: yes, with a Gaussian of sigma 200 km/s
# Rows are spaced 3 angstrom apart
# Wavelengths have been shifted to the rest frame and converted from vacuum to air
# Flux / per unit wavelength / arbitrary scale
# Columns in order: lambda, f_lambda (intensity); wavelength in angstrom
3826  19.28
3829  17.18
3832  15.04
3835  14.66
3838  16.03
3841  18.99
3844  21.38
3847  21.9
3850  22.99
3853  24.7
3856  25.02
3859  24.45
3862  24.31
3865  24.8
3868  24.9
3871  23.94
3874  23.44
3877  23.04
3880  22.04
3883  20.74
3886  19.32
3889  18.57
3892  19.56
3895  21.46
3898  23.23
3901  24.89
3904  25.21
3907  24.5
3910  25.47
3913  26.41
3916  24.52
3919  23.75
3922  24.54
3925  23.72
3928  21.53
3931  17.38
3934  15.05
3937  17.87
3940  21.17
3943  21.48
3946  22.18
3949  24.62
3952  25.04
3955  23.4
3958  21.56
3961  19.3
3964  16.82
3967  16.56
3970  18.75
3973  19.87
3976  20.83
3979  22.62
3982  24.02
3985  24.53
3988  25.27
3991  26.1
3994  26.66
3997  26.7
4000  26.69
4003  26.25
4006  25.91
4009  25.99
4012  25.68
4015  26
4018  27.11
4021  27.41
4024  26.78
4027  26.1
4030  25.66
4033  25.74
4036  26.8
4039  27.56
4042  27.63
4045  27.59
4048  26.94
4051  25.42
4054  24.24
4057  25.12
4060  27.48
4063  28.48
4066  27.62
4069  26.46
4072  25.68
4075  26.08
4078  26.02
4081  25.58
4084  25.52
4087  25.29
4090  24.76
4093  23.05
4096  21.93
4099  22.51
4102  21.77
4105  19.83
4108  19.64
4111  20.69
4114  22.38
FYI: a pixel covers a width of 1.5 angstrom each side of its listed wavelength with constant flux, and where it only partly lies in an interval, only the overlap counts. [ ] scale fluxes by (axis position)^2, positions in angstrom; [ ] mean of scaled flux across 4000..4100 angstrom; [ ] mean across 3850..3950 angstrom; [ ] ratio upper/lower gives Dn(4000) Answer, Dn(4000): 1.2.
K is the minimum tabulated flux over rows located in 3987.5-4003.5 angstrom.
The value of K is 25.27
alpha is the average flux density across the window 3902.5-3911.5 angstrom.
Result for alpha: 25.1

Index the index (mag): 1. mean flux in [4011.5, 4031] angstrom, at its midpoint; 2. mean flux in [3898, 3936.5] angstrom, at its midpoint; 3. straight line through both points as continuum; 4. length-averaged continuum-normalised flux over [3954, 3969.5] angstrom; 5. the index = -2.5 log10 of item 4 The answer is 0.25 mag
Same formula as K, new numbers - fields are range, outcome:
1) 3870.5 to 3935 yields 15.05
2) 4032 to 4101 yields 21.93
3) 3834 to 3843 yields 14.66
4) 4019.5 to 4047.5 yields 25.66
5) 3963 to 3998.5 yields 16.56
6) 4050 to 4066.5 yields 24.24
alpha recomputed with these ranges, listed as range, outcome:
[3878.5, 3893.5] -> 20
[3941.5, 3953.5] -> 23.3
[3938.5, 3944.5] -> 21.3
